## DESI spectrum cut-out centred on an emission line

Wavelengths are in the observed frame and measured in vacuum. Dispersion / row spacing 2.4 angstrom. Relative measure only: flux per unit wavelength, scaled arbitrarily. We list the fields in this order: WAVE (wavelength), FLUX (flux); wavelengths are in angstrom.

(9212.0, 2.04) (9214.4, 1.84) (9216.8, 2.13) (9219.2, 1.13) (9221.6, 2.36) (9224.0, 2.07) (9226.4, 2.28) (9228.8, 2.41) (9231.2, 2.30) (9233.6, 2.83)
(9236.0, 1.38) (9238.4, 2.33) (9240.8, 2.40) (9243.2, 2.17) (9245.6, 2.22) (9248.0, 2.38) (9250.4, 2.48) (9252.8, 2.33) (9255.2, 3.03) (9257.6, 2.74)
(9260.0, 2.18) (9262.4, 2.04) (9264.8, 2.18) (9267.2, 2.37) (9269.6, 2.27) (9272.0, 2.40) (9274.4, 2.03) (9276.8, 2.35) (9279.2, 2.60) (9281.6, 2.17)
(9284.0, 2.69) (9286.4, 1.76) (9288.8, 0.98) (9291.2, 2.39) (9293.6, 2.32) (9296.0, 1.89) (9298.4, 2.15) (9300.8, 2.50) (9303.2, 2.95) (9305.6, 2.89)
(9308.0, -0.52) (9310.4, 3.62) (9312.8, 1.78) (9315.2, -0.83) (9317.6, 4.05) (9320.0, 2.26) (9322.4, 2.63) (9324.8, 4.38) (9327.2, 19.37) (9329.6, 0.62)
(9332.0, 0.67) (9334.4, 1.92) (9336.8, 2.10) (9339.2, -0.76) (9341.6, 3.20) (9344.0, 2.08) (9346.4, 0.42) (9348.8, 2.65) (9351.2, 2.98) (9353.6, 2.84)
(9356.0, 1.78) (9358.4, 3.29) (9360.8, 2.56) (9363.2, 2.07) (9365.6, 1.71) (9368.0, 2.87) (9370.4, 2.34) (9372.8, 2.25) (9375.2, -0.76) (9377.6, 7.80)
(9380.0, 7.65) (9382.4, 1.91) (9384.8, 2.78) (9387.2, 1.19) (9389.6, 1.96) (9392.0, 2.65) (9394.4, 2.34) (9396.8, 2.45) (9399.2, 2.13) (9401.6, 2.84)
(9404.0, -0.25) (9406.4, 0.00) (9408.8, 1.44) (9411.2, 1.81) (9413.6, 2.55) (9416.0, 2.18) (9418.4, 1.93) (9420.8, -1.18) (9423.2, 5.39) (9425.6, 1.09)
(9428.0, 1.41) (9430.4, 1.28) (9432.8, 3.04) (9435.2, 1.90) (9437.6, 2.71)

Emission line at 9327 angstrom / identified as H-beta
